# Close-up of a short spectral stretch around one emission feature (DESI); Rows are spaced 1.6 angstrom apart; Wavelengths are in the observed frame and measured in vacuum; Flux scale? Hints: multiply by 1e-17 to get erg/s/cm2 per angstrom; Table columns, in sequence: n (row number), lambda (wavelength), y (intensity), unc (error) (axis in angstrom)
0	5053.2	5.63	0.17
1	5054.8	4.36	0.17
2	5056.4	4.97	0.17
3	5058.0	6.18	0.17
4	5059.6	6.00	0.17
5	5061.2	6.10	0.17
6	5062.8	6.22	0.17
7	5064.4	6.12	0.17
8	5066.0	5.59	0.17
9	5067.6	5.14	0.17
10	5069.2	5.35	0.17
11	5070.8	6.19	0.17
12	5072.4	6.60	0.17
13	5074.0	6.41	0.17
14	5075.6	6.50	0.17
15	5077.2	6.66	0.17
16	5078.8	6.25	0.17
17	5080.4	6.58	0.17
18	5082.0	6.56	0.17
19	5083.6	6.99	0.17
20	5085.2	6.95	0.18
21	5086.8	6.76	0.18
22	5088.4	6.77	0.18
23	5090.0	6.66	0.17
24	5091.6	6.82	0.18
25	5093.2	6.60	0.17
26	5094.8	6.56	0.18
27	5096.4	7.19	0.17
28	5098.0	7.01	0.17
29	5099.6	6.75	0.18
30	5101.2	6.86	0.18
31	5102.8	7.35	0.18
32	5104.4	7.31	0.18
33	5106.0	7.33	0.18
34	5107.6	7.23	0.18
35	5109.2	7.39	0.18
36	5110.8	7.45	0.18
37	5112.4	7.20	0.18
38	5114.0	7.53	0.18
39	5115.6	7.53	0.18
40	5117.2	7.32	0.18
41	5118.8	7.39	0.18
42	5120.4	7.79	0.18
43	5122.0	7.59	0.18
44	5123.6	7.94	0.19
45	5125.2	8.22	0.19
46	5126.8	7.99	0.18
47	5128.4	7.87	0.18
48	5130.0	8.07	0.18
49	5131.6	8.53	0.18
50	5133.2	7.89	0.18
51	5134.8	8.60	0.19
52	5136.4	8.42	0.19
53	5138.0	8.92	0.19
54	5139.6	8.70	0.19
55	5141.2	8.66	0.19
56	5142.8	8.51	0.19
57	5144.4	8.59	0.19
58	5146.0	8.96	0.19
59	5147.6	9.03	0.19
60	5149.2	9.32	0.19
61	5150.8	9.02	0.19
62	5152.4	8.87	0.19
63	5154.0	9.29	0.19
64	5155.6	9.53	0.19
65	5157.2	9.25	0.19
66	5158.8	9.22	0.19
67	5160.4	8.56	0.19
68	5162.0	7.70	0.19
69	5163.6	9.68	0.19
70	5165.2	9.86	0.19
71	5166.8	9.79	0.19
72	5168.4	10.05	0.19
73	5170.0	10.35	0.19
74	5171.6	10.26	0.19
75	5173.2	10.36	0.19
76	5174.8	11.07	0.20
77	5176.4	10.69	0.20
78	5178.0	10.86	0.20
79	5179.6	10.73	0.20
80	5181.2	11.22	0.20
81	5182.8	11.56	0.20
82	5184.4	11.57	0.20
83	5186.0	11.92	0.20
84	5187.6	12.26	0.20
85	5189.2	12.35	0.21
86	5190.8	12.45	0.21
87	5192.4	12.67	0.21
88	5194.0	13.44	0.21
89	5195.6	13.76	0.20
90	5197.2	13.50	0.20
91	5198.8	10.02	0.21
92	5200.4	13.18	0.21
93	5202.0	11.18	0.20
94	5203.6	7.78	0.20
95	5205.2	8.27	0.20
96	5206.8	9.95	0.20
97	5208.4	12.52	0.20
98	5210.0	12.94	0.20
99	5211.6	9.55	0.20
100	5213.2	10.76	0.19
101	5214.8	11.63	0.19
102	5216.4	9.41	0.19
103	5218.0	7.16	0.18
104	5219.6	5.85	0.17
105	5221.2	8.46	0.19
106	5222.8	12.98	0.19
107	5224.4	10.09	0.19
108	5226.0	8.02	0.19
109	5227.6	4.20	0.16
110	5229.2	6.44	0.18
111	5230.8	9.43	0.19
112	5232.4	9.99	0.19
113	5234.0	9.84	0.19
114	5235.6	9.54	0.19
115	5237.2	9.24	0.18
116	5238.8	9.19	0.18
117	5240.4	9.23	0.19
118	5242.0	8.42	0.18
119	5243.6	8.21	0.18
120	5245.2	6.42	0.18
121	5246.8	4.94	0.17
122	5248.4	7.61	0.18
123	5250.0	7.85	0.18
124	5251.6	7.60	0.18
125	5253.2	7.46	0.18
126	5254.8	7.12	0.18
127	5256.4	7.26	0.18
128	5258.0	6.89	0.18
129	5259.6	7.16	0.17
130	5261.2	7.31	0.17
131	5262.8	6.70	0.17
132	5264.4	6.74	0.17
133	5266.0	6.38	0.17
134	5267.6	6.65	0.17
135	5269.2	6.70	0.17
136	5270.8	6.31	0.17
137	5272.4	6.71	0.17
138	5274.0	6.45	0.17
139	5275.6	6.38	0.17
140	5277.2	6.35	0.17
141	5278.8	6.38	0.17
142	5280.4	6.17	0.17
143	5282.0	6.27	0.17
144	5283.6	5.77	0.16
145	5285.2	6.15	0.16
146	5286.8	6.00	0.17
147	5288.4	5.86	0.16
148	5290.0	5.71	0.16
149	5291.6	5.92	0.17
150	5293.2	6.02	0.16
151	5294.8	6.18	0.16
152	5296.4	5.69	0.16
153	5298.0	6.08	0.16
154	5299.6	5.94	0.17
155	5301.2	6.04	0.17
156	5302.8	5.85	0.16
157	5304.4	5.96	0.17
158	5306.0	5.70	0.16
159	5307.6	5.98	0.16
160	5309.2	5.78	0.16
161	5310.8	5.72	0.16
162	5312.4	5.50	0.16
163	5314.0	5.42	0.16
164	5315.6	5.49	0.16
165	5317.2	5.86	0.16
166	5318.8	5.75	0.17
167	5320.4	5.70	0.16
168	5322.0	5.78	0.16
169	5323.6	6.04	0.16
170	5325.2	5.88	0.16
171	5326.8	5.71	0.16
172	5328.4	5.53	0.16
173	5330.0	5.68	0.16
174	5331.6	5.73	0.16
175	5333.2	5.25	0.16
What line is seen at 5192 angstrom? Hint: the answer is C IV 1549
